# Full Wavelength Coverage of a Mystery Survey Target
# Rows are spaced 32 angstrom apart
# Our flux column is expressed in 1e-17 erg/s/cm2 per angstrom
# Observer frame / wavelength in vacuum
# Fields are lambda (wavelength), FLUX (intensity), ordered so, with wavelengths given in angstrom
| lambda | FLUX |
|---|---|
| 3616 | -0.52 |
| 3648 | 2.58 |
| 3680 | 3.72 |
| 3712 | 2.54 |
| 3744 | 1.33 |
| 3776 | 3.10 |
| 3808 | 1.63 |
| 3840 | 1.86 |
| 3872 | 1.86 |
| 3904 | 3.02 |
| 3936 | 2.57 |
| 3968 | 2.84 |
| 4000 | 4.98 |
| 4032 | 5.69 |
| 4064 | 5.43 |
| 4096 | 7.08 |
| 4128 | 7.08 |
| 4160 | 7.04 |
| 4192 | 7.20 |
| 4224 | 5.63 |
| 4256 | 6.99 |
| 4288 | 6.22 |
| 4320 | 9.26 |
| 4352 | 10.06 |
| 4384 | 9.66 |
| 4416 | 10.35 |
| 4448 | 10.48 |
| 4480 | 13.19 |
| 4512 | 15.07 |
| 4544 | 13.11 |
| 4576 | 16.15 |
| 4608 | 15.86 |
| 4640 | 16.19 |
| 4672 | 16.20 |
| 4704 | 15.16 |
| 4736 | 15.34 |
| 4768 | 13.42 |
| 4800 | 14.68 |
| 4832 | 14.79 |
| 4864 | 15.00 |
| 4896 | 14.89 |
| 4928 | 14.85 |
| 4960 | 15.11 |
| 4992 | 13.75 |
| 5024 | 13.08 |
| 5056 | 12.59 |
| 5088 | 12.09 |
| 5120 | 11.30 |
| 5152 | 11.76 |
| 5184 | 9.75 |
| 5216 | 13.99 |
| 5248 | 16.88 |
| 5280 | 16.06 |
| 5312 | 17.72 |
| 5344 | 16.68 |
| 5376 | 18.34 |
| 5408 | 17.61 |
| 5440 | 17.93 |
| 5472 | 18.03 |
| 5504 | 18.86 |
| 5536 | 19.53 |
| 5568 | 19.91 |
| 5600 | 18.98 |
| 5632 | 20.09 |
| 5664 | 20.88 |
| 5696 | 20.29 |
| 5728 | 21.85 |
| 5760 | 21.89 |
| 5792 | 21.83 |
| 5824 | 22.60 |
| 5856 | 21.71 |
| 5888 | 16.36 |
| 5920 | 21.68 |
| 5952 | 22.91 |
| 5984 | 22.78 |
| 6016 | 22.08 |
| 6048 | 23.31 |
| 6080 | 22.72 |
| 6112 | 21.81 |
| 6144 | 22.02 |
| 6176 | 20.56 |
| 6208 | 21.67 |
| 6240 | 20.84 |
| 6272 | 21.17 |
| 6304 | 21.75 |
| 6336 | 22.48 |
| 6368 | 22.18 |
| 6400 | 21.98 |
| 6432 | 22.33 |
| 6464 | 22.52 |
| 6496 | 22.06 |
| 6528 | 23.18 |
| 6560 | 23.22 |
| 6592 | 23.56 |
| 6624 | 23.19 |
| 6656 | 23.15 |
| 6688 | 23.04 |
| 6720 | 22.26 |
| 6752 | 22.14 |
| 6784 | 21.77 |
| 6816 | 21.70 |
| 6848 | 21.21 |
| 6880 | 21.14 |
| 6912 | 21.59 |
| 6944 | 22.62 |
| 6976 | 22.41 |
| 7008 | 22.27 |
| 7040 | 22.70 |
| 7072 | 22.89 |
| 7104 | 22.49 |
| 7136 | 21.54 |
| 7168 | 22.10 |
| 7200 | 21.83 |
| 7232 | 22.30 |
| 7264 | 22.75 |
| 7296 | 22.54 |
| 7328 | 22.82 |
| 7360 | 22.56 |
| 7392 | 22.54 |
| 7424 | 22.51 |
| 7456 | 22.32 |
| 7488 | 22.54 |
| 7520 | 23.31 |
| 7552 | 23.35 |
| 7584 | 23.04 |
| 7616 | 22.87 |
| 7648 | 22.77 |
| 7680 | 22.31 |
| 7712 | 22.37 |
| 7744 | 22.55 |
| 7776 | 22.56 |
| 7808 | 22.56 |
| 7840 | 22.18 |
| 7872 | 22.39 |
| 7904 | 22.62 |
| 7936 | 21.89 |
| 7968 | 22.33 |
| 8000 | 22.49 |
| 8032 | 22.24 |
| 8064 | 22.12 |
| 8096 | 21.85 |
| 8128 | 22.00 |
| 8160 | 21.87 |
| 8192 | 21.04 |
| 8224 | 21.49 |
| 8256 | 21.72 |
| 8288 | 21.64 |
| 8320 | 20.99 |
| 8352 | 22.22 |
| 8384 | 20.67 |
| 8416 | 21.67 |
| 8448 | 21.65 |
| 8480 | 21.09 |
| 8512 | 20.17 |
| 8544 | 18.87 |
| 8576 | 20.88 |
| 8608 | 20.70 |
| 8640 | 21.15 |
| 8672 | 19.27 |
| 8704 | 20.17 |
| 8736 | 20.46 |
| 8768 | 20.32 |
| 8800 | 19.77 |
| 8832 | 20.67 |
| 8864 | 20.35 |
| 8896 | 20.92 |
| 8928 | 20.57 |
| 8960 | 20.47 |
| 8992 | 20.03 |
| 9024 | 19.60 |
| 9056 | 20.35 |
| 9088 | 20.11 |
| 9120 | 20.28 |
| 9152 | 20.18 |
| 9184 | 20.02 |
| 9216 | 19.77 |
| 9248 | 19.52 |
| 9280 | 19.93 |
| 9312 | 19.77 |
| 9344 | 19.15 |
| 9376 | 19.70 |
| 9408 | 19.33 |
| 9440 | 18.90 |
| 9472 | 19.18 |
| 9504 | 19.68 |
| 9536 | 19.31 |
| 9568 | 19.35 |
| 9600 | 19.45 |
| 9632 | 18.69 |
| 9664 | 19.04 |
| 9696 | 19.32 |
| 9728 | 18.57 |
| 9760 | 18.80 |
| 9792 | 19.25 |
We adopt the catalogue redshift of 0.000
